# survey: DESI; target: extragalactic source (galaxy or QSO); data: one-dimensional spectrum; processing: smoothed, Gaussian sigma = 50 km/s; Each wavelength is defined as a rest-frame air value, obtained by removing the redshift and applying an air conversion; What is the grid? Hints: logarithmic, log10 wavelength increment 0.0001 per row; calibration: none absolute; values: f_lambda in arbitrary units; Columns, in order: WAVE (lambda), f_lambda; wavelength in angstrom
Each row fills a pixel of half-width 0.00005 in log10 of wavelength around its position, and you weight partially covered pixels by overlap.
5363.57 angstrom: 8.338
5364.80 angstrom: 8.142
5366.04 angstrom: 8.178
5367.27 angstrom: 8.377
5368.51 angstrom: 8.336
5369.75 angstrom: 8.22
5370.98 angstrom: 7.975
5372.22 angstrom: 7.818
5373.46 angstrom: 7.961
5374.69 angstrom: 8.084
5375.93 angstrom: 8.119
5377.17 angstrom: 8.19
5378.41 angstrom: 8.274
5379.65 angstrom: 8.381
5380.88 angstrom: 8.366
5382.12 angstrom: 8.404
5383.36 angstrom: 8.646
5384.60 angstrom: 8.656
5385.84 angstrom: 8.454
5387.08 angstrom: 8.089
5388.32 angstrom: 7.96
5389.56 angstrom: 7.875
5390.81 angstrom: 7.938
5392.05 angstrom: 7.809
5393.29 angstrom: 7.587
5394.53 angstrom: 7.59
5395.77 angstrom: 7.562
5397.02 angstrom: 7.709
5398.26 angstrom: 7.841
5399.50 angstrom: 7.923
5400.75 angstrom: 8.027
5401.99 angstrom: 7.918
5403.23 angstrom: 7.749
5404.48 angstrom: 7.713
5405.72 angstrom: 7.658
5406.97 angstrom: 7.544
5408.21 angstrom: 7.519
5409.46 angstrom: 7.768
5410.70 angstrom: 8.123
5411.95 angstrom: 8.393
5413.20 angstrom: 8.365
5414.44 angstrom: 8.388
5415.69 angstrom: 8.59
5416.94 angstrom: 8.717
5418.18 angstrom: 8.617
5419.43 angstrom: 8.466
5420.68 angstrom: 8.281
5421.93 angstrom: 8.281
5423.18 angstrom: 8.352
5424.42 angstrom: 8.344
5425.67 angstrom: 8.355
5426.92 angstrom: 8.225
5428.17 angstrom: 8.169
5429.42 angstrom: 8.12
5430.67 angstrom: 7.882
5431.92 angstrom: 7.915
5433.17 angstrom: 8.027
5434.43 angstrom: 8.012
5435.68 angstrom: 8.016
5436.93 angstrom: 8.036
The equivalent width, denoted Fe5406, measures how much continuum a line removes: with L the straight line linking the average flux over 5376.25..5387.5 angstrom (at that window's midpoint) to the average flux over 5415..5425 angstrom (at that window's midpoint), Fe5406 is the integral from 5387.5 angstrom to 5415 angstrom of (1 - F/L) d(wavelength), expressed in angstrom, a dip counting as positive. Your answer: 1.8 angstrom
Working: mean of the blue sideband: 8.38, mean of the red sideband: 8.46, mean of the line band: 7.86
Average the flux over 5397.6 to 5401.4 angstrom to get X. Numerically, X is 7.93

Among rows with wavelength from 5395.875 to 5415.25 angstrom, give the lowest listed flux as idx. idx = 7.519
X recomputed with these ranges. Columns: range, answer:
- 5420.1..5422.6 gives 8.27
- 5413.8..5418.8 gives 8.59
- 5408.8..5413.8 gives 8.15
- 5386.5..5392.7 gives 7.93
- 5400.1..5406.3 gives 7.81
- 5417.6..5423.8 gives 8.39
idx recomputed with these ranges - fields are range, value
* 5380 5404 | 7.562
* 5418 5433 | 7.882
